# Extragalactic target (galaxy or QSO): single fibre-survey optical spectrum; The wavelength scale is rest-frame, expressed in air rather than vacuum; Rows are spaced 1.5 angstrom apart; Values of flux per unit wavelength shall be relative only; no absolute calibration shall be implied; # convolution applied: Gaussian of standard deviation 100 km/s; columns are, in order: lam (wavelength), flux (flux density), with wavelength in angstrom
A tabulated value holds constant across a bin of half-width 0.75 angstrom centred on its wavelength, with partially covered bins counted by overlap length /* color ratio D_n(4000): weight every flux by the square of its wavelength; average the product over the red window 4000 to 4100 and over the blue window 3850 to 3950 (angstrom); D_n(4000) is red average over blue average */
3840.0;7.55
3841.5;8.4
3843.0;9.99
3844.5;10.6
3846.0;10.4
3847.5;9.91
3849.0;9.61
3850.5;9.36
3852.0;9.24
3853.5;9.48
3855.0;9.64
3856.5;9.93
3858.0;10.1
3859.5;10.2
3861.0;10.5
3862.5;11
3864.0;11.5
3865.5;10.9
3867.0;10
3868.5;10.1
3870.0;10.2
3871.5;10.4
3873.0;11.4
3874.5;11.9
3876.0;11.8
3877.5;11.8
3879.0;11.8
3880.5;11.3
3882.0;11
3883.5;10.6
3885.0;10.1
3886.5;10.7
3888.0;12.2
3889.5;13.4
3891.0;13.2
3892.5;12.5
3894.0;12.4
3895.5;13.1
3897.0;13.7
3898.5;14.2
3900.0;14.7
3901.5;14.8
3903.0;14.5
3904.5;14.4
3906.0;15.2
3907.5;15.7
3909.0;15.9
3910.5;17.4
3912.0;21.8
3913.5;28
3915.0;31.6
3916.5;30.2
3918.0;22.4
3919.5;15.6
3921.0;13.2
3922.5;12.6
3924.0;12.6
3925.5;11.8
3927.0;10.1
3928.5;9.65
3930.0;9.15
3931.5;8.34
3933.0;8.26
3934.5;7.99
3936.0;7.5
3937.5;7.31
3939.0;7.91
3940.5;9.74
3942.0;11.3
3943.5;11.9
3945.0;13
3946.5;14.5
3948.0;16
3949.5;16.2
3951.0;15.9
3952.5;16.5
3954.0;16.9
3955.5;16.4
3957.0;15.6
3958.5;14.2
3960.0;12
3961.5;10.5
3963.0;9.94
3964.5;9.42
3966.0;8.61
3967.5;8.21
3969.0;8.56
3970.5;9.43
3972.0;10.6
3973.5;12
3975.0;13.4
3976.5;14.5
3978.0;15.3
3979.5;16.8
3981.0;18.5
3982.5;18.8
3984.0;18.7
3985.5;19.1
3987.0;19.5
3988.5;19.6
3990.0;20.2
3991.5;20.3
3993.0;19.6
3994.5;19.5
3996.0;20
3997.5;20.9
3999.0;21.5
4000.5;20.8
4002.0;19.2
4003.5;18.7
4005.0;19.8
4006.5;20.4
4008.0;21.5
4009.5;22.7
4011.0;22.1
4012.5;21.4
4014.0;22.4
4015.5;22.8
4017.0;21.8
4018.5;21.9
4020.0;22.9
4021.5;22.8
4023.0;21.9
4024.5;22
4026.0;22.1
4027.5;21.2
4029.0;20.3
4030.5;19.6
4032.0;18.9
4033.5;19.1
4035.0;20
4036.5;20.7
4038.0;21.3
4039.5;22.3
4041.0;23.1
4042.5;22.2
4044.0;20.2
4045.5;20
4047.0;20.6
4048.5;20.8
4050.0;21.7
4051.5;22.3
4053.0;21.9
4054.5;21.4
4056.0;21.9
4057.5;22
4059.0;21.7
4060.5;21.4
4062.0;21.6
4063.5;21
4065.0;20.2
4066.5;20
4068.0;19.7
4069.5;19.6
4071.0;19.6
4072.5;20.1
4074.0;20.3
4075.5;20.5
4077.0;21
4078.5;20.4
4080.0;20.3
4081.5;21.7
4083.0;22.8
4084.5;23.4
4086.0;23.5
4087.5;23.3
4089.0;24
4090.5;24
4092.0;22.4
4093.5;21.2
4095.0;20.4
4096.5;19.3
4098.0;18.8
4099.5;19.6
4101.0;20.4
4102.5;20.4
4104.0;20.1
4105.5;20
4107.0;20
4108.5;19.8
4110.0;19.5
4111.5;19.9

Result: 1.8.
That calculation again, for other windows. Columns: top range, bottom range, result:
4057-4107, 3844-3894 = 2.16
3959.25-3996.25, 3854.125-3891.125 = 1.43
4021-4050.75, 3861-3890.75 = 2.04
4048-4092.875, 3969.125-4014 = 1.22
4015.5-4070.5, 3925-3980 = 1.89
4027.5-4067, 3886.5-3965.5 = 1.59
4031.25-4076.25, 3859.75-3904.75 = 1.90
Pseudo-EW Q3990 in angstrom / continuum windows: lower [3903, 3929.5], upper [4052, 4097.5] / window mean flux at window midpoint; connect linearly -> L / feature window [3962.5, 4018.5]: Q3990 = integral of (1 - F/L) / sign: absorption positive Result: 5.1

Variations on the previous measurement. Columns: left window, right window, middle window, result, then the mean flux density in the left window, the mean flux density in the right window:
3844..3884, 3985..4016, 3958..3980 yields 8.2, 10.5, 20.6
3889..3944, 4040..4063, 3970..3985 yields 2.2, 14.2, 21.5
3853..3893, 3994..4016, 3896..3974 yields 7.6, 11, 20.9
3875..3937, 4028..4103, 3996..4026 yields -4.4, 14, 21.1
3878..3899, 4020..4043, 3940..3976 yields 8.5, 12.1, 21.2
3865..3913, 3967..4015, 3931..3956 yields 5.8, 13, 18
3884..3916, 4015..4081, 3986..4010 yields -1.2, 15.8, 21.1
